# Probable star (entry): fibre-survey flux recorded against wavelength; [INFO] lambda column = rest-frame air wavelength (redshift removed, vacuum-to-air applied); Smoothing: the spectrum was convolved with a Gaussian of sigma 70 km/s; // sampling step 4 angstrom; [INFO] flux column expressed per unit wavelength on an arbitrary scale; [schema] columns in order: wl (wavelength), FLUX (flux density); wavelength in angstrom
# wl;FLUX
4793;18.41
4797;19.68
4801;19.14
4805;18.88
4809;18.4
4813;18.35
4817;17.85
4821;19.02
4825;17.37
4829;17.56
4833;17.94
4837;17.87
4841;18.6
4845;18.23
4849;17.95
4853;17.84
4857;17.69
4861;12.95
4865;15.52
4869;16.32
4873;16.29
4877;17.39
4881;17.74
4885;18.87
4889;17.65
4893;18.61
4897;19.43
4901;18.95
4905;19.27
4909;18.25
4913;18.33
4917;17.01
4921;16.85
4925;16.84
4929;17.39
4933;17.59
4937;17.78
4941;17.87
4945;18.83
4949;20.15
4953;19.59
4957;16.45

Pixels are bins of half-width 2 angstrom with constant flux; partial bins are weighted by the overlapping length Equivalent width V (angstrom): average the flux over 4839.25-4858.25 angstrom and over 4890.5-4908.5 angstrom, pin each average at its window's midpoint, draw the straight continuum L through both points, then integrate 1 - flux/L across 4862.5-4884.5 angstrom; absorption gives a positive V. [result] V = 2.1 angstrom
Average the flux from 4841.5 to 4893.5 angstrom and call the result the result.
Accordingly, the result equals 17.2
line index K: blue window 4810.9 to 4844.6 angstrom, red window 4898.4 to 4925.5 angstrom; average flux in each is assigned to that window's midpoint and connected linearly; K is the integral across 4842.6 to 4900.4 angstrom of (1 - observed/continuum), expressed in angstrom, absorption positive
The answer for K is 2.2 angstrom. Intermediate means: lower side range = 18.1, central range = 17.4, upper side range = 18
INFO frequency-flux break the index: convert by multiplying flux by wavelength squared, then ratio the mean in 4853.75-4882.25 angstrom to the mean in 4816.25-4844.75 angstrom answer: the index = 0.9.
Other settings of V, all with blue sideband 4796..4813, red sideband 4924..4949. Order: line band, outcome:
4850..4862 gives 1.27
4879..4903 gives -0.35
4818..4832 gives 0.59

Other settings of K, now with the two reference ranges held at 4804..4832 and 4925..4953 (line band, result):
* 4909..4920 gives 0.3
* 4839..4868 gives 2.0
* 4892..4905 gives -0.6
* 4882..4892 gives 0.0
